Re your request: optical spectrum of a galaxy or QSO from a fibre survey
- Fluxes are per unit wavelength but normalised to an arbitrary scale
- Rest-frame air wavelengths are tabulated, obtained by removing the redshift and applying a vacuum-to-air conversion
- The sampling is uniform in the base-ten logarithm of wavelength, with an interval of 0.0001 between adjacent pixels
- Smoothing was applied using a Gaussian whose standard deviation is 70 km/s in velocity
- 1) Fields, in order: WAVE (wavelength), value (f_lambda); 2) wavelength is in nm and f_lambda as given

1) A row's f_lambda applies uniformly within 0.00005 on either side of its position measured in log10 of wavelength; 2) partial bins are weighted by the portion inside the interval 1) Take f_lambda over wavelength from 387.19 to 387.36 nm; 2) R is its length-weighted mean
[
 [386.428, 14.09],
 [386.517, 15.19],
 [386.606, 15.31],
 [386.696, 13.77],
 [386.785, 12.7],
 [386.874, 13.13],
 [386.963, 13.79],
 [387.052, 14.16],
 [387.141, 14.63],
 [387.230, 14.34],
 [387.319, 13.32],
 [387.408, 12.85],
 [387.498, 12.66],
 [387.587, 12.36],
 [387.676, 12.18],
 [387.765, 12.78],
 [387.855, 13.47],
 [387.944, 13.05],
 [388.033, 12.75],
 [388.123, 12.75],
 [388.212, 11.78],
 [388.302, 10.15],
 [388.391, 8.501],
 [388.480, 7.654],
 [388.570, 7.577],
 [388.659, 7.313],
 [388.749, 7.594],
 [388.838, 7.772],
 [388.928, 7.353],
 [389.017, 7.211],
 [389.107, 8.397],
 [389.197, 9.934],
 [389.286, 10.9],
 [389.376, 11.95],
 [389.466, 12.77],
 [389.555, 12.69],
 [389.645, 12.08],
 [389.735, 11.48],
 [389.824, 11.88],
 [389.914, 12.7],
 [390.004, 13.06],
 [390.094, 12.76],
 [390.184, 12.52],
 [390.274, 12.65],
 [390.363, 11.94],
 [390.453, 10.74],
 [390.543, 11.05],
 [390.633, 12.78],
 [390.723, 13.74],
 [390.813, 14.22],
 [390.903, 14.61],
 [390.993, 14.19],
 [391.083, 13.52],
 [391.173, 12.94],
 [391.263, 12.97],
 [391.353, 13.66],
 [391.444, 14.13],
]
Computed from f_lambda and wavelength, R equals 13.8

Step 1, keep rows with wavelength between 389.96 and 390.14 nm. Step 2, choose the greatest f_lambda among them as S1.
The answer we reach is 13.06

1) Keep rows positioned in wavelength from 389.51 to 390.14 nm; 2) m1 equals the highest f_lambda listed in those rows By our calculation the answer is 13.06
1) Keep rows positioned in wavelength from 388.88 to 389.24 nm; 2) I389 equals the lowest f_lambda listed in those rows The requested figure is 7.211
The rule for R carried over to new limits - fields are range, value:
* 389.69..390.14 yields 12.4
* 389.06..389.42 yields 10.3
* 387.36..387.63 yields 12.6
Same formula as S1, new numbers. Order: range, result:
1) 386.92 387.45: 14.63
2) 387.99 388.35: 12.75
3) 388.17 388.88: 11.78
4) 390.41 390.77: 13.74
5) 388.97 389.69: 12.77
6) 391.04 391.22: 13.52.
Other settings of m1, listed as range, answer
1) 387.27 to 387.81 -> 13.32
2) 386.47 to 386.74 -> 15.31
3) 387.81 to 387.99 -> 13.47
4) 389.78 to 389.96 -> 12.7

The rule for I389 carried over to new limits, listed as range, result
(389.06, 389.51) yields 8.397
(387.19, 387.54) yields 12.66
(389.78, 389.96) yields 11.88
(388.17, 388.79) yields 7.313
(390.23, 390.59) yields 10.74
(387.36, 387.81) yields 12.18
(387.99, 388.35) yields 10.15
